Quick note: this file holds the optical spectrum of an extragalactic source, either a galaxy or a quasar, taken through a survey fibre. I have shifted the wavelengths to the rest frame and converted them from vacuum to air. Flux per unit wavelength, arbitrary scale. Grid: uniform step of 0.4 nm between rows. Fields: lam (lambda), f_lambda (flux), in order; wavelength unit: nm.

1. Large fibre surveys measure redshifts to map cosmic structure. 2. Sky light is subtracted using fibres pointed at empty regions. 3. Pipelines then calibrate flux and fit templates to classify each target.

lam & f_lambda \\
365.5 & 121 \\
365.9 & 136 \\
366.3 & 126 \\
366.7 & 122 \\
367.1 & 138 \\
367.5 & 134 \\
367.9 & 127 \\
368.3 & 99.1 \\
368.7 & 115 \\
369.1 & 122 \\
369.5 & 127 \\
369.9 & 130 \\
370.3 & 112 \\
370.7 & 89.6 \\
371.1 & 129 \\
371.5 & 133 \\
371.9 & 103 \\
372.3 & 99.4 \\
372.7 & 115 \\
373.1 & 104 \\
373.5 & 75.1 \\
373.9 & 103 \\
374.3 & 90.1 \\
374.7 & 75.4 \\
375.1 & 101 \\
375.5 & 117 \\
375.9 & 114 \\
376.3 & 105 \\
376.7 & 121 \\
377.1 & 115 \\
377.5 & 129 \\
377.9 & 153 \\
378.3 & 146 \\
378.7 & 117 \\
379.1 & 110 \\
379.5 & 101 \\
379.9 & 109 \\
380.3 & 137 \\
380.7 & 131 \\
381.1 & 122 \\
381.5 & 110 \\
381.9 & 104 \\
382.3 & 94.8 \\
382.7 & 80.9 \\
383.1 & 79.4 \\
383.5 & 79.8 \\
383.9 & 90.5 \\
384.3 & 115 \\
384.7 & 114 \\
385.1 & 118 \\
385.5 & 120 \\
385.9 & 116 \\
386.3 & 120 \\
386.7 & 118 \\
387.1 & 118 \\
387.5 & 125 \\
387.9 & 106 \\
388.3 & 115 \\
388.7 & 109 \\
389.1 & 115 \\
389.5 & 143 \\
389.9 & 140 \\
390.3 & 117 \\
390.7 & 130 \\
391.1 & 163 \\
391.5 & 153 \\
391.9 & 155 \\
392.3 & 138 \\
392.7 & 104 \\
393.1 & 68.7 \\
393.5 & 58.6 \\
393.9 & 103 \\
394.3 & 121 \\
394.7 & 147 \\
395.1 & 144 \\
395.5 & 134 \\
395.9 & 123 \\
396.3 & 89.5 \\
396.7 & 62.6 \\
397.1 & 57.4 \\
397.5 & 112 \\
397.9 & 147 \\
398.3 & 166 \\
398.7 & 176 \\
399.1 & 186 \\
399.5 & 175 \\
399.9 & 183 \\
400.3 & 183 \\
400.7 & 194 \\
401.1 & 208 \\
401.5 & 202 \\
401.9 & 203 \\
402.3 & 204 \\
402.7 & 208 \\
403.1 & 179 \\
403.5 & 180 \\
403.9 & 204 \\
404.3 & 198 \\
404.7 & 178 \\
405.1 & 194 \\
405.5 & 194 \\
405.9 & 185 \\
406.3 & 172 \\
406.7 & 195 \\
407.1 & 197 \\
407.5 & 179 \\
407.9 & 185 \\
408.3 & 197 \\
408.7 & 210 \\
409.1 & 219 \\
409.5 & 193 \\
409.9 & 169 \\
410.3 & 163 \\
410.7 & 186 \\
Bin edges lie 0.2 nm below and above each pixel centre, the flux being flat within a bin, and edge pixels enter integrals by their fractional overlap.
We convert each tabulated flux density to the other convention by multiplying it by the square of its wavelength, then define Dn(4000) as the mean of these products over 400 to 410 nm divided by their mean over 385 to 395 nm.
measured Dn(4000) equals 1.72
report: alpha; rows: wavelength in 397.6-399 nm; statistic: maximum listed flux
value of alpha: 176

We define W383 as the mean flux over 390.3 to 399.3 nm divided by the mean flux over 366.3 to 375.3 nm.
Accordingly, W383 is 1.1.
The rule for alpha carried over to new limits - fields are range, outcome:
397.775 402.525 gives 208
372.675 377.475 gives 121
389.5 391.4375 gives 163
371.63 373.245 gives 115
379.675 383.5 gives 137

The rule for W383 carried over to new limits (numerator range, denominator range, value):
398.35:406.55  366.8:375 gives 1.71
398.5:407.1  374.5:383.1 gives 1.69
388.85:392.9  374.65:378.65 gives 1.14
